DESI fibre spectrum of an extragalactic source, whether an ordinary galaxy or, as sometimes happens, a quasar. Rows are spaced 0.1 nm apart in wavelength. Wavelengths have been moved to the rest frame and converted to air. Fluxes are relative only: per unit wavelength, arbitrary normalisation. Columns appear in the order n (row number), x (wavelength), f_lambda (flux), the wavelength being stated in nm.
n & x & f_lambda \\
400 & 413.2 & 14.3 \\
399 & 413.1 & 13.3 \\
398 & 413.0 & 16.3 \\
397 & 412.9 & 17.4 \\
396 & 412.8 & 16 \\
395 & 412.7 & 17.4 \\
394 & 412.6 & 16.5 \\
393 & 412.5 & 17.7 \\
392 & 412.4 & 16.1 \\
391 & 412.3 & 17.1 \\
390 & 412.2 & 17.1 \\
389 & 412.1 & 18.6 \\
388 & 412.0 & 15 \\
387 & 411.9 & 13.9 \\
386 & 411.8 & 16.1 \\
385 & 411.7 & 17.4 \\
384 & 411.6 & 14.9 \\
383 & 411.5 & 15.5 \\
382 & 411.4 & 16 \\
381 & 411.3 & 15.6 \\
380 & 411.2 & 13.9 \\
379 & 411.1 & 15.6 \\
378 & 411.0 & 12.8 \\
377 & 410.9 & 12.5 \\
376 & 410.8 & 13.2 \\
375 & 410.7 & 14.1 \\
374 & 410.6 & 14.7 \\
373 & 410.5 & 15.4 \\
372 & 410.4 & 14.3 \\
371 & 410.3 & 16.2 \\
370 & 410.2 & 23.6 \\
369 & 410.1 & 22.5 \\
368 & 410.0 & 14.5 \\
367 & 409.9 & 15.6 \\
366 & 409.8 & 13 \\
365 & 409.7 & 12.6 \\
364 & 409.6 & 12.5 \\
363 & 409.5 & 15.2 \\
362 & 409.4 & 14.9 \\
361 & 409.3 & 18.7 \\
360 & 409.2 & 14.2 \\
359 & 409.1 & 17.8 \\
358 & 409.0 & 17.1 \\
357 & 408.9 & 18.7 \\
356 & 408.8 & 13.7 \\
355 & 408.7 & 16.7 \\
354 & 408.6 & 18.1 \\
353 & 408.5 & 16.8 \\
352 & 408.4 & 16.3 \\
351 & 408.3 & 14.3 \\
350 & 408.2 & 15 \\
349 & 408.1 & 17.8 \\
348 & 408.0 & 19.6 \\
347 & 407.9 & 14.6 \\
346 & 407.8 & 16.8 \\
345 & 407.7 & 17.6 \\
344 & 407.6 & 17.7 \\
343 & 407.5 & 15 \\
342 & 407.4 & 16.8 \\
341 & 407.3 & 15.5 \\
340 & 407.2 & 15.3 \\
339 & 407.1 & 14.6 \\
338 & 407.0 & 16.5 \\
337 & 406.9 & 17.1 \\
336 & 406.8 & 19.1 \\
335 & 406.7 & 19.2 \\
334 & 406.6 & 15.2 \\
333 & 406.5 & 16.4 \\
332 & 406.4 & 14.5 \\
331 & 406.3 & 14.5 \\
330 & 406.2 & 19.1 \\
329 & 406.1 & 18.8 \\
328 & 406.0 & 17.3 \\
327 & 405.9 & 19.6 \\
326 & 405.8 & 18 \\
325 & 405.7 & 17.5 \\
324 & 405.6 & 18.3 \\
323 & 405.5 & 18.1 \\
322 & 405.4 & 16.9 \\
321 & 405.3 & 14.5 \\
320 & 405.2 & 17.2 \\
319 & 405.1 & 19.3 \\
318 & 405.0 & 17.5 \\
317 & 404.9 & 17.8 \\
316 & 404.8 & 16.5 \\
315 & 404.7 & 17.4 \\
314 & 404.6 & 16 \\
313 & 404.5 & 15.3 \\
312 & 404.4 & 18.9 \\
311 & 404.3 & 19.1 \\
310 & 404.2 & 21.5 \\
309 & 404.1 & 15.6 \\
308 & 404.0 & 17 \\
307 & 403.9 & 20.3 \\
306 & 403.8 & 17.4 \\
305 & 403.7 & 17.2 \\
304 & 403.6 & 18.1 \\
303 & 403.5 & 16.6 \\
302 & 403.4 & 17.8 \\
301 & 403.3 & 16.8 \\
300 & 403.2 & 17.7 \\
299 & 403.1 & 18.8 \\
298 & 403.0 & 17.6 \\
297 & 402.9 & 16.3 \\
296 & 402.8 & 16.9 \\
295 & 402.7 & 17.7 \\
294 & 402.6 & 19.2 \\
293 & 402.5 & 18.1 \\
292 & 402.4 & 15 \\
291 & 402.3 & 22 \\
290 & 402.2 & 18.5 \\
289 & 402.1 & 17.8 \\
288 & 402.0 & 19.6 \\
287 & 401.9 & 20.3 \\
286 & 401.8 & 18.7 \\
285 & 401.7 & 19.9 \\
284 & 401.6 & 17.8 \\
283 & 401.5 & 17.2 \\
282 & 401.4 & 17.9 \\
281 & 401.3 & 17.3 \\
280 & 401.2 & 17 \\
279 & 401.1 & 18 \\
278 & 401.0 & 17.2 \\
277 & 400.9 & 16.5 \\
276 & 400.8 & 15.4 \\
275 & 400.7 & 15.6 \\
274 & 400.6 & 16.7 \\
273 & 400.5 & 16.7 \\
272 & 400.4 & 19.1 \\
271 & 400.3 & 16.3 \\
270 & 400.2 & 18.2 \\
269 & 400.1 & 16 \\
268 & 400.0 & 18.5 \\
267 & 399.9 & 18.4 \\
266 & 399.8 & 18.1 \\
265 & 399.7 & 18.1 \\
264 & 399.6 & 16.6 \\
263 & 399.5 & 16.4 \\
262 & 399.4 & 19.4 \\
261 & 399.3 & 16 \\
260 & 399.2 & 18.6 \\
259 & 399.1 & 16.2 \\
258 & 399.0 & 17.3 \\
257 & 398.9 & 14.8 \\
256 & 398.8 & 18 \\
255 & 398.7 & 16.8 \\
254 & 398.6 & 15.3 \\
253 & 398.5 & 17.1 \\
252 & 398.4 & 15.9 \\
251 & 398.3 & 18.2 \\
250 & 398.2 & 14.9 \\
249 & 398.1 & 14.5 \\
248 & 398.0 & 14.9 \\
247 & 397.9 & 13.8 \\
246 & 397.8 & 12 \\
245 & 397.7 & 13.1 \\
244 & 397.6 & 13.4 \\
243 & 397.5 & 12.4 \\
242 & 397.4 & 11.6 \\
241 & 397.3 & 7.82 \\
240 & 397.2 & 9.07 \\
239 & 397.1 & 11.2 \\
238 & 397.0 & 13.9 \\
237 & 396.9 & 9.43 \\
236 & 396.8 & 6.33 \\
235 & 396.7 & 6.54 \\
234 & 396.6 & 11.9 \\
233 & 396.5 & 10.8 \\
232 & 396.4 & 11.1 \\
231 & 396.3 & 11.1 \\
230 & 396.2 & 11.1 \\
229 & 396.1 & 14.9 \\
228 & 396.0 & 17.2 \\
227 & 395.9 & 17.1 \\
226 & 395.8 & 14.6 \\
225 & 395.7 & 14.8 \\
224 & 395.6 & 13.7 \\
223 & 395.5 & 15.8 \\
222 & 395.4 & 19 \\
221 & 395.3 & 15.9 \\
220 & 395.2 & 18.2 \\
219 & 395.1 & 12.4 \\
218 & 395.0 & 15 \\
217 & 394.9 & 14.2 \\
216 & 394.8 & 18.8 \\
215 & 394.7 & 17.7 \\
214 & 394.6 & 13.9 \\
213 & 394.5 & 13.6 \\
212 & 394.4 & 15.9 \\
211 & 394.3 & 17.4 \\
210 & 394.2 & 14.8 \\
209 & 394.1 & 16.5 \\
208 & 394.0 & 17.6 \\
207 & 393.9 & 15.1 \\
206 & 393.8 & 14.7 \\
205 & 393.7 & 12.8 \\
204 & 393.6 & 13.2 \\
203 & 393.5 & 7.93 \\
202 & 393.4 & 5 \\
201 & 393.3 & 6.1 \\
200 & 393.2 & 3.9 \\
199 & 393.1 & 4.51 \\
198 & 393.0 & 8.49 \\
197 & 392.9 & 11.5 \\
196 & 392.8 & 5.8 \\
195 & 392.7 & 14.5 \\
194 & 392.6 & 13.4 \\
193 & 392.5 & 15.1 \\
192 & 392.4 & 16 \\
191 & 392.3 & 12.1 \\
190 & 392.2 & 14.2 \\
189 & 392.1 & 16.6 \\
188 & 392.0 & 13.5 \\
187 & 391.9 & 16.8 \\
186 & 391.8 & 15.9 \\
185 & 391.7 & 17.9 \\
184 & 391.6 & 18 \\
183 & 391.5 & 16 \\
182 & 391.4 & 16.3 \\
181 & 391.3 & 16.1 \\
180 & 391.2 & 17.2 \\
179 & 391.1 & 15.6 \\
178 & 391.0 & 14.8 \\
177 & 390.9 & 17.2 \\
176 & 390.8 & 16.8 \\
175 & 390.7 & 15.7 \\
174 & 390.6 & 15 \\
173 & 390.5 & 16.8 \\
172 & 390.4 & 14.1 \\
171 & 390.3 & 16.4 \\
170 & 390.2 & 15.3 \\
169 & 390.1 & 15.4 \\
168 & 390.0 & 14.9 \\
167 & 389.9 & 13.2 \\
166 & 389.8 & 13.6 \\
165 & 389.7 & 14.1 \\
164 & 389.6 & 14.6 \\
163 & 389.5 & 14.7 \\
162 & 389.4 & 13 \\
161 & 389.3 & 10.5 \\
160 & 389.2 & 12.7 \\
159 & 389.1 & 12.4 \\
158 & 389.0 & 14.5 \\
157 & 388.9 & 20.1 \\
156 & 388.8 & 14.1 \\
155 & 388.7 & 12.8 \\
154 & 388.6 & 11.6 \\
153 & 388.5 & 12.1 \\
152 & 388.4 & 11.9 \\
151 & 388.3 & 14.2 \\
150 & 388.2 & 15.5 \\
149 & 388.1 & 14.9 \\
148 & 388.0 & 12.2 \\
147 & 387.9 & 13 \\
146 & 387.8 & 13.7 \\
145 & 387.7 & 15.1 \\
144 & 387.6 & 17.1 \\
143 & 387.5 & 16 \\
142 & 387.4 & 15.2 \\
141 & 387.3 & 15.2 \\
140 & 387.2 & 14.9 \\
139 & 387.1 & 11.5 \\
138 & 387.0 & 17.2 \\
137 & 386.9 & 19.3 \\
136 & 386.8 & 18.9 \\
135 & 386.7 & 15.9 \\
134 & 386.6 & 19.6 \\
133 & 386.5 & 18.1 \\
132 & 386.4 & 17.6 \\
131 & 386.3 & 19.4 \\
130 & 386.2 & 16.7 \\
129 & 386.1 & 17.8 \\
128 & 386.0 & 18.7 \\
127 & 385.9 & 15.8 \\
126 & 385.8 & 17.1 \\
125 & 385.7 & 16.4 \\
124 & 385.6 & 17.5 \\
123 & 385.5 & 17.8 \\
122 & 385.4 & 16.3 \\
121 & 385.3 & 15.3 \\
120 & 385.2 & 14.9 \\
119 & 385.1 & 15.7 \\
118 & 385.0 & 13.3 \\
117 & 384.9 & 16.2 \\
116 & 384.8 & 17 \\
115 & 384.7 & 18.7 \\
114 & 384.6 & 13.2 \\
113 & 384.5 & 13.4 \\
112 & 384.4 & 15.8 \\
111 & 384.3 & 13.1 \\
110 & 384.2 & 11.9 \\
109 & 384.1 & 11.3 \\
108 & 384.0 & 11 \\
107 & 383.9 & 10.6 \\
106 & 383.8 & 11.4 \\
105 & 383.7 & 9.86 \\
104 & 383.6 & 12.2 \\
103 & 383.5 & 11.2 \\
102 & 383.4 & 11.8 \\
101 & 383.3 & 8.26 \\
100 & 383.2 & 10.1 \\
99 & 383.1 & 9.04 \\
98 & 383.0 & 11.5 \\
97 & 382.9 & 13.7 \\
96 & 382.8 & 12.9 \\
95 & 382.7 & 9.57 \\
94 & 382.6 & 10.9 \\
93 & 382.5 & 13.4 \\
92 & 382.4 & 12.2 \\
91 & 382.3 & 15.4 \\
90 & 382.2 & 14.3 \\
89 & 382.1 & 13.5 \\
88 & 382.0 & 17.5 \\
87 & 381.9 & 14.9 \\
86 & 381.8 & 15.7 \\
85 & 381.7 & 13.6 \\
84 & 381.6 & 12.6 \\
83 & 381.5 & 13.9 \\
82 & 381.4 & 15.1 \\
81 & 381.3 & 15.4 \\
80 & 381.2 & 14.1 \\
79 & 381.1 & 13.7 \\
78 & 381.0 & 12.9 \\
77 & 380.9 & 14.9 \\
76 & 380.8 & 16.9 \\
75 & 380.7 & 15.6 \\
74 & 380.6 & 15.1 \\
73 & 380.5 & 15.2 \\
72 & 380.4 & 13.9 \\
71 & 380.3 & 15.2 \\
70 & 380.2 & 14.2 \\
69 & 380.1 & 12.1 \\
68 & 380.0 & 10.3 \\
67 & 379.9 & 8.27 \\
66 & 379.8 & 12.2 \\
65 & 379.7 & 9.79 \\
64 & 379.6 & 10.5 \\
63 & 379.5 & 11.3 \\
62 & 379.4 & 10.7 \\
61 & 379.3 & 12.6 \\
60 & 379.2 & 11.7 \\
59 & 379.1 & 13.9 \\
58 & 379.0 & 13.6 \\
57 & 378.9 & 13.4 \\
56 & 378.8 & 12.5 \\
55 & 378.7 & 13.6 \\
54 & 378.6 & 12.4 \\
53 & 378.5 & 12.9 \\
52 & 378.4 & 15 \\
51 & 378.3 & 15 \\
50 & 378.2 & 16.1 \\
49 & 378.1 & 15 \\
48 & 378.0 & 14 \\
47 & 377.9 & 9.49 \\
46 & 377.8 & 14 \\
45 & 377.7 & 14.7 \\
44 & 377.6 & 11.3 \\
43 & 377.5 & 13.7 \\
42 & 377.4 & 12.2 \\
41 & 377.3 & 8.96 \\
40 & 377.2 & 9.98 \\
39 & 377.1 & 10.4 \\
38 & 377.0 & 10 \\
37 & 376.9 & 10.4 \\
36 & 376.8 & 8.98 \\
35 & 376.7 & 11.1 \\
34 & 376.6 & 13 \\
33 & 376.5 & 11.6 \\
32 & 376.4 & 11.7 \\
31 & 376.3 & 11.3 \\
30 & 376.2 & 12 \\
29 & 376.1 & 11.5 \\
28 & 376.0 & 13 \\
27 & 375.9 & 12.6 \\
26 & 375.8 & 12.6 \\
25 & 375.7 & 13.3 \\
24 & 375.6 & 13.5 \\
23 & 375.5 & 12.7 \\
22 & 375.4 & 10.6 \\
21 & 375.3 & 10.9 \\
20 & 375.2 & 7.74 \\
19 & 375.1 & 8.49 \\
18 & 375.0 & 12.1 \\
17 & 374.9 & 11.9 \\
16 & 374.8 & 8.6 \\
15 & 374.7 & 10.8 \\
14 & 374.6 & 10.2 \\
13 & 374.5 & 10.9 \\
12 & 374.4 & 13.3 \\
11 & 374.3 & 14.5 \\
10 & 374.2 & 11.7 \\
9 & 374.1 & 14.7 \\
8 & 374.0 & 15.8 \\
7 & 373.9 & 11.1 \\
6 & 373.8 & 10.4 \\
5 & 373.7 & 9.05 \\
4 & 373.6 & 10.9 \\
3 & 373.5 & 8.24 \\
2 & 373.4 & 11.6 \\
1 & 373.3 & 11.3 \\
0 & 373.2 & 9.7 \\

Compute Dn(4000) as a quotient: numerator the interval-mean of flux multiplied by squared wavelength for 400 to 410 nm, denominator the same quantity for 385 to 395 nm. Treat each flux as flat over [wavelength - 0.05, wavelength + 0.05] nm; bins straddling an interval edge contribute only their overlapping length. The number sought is 1.3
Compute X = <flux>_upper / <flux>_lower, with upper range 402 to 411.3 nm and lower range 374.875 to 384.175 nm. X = 1.35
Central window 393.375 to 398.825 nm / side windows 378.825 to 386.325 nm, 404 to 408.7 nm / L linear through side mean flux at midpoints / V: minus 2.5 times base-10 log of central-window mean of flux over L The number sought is 0.13 mag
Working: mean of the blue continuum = 13.7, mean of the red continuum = 17.1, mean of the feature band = 13.8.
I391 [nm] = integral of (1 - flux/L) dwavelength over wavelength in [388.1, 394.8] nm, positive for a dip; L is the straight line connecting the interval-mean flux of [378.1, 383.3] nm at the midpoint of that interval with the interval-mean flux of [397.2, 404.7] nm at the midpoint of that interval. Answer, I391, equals 0.51 nm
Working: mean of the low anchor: 13.2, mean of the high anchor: 16.9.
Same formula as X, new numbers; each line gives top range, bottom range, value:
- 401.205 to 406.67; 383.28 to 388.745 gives 1.19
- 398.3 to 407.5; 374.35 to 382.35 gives 1.38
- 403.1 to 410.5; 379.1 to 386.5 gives 1.23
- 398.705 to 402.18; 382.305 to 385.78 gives 1.32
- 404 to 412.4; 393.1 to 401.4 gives 1.13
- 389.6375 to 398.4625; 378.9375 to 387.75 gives 0.97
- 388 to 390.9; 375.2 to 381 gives 1.15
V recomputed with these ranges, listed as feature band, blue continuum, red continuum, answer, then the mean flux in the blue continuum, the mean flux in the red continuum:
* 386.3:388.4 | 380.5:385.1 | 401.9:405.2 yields -0.103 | 13.3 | 17.9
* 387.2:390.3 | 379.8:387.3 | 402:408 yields 0.066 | 14.3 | 17.4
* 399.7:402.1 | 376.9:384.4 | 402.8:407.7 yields -0.077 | 12.7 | 17.3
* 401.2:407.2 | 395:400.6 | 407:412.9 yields -0.148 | 14.8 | 16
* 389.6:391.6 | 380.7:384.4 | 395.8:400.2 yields -0.141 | 12.9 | 14.4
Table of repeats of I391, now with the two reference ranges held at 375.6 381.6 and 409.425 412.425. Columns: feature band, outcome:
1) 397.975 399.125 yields -0.14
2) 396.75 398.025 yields 0.26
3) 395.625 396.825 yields 0.15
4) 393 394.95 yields 0.19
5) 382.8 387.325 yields -0.47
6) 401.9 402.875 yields -0.24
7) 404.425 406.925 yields -0.37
